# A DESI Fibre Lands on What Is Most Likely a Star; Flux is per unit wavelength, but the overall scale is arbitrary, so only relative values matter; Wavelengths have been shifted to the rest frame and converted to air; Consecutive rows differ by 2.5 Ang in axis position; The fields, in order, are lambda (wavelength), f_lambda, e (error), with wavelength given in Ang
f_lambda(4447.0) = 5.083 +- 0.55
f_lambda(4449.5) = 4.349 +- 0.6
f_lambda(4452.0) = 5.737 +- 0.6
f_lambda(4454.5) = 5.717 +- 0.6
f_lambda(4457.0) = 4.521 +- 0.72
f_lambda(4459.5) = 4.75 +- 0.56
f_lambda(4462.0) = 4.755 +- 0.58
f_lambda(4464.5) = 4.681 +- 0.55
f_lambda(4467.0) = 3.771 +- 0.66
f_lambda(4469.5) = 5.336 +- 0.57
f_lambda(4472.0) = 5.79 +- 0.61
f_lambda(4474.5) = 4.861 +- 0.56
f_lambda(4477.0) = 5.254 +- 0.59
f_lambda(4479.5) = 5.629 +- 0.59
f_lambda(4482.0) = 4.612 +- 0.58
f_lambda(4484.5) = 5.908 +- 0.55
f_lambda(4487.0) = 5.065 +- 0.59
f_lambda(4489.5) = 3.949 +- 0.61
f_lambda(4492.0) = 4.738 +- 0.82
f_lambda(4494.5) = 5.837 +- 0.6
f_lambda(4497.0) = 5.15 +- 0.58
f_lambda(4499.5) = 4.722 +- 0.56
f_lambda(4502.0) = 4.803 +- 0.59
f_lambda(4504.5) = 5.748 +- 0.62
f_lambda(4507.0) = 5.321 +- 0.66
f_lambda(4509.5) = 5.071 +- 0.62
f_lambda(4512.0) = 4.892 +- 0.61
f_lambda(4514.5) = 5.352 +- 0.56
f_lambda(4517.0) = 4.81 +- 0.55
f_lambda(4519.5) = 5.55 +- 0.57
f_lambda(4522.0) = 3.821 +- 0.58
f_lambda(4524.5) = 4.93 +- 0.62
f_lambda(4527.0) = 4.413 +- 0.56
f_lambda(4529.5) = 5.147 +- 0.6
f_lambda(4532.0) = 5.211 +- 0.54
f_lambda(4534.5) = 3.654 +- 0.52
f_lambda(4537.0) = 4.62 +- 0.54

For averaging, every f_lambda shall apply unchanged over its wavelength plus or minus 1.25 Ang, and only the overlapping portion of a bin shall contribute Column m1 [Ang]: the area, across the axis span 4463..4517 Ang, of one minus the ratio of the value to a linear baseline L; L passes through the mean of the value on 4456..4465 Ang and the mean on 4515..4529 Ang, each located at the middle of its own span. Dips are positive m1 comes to -3.9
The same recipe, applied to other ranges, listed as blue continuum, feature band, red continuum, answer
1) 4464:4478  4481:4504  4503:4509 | 1.1 Ang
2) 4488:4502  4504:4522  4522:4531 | -1.3 Ang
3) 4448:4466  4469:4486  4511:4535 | -1.6 Ang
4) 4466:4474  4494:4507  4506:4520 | -0.3 Ang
